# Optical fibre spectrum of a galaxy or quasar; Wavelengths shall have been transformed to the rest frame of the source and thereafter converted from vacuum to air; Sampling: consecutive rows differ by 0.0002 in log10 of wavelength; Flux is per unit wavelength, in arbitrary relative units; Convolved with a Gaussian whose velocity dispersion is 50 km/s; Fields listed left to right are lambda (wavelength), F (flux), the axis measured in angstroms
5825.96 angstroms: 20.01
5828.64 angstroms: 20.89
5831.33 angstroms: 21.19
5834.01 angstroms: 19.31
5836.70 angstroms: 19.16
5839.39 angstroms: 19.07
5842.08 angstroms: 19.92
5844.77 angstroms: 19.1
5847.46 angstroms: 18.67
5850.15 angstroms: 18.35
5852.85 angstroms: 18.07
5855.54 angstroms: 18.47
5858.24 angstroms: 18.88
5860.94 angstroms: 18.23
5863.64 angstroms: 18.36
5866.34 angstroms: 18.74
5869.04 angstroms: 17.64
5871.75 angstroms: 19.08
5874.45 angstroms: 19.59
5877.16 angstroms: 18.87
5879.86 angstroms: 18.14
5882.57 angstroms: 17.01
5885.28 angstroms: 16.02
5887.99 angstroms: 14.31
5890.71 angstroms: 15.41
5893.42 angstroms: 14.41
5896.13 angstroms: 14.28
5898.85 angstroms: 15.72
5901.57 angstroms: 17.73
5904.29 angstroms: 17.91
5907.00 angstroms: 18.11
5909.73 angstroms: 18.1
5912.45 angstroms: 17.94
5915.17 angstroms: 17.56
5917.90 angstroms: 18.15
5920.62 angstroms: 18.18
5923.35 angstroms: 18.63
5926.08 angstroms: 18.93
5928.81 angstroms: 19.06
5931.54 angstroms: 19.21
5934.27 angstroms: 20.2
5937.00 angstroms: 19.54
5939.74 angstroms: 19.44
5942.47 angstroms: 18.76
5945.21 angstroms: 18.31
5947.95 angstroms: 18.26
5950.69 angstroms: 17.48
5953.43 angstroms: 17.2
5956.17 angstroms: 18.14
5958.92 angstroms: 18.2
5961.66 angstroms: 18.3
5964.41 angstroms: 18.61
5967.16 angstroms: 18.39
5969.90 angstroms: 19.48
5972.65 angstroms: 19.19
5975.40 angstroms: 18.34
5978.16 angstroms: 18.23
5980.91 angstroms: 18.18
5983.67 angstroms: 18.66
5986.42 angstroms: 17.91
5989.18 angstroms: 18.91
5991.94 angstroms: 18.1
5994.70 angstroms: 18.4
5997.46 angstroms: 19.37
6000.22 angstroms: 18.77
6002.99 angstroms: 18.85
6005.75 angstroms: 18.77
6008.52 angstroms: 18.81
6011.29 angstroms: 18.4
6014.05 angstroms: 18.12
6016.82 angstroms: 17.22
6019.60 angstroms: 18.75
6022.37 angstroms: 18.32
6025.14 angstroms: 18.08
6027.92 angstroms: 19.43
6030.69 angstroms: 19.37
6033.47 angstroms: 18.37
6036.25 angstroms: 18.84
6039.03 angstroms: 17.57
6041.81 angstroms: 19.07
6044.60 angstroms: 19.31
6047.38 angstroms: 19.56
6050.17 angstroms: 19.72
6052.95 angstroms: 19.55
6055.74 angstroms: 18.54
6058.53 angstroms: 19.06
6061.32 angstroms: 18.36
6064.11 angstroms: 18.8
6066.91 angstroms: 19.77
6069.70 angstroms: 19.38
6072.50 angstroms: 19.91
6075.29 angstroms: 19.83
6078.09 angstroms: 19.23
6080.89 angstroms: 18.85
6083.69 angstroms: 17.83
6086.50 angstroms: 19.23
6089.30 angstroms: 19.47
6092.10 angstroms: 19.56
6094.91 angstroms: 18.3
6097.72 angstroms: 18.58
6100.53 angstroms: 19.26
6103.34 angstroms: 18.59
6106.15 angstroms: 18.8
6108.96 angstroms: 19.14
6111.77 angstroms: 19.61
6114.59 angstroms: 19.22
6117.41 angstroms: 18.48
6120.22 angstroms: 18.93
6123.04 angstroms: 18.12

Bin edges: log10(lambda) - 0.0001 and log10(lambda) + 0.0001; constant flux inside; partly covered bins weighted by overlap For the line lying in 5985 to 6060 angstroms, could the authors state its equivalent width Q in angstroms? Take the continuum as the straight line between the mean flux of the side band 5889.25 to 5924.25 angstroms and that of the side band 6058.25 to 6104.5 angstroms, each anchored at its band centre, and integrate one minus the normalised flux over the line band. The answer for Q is -1.3 angstroms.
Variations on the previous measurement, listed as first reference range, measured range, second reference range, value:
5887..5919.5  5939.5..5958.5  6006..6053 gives -0.81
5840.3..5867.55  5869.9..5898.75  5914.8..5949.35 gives 3.16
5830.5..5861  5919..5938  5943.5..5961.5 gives -0.92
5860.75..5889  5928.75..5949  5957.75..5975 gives -0.75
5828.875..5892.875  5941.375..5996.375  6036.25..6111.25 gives 0.99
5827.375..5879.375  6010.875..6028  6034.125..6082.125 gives 0.77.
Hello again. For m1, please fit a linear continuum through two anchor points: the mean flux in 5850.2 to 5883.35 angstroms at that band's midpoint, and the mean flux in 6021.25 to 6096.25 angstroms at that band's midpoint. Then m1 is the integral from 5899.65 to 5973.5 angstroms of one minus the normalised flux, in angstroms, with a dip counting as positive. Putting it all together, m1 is 0.78 angstroms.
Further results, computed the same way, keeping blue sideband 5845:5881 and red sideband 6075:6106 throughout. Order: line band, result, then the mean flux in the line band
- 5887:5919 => 3.4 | 16.6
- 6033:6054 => -0.2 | 19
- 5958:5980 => 0.2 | 18.6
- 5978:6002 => 0.3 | 18.5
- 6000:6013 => 0.1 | 18.7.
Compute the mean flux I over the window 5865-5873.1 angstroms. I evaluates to 18.5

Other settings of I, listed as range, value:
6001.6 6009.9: 18.8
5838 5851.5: 19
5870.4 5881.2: 18.9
